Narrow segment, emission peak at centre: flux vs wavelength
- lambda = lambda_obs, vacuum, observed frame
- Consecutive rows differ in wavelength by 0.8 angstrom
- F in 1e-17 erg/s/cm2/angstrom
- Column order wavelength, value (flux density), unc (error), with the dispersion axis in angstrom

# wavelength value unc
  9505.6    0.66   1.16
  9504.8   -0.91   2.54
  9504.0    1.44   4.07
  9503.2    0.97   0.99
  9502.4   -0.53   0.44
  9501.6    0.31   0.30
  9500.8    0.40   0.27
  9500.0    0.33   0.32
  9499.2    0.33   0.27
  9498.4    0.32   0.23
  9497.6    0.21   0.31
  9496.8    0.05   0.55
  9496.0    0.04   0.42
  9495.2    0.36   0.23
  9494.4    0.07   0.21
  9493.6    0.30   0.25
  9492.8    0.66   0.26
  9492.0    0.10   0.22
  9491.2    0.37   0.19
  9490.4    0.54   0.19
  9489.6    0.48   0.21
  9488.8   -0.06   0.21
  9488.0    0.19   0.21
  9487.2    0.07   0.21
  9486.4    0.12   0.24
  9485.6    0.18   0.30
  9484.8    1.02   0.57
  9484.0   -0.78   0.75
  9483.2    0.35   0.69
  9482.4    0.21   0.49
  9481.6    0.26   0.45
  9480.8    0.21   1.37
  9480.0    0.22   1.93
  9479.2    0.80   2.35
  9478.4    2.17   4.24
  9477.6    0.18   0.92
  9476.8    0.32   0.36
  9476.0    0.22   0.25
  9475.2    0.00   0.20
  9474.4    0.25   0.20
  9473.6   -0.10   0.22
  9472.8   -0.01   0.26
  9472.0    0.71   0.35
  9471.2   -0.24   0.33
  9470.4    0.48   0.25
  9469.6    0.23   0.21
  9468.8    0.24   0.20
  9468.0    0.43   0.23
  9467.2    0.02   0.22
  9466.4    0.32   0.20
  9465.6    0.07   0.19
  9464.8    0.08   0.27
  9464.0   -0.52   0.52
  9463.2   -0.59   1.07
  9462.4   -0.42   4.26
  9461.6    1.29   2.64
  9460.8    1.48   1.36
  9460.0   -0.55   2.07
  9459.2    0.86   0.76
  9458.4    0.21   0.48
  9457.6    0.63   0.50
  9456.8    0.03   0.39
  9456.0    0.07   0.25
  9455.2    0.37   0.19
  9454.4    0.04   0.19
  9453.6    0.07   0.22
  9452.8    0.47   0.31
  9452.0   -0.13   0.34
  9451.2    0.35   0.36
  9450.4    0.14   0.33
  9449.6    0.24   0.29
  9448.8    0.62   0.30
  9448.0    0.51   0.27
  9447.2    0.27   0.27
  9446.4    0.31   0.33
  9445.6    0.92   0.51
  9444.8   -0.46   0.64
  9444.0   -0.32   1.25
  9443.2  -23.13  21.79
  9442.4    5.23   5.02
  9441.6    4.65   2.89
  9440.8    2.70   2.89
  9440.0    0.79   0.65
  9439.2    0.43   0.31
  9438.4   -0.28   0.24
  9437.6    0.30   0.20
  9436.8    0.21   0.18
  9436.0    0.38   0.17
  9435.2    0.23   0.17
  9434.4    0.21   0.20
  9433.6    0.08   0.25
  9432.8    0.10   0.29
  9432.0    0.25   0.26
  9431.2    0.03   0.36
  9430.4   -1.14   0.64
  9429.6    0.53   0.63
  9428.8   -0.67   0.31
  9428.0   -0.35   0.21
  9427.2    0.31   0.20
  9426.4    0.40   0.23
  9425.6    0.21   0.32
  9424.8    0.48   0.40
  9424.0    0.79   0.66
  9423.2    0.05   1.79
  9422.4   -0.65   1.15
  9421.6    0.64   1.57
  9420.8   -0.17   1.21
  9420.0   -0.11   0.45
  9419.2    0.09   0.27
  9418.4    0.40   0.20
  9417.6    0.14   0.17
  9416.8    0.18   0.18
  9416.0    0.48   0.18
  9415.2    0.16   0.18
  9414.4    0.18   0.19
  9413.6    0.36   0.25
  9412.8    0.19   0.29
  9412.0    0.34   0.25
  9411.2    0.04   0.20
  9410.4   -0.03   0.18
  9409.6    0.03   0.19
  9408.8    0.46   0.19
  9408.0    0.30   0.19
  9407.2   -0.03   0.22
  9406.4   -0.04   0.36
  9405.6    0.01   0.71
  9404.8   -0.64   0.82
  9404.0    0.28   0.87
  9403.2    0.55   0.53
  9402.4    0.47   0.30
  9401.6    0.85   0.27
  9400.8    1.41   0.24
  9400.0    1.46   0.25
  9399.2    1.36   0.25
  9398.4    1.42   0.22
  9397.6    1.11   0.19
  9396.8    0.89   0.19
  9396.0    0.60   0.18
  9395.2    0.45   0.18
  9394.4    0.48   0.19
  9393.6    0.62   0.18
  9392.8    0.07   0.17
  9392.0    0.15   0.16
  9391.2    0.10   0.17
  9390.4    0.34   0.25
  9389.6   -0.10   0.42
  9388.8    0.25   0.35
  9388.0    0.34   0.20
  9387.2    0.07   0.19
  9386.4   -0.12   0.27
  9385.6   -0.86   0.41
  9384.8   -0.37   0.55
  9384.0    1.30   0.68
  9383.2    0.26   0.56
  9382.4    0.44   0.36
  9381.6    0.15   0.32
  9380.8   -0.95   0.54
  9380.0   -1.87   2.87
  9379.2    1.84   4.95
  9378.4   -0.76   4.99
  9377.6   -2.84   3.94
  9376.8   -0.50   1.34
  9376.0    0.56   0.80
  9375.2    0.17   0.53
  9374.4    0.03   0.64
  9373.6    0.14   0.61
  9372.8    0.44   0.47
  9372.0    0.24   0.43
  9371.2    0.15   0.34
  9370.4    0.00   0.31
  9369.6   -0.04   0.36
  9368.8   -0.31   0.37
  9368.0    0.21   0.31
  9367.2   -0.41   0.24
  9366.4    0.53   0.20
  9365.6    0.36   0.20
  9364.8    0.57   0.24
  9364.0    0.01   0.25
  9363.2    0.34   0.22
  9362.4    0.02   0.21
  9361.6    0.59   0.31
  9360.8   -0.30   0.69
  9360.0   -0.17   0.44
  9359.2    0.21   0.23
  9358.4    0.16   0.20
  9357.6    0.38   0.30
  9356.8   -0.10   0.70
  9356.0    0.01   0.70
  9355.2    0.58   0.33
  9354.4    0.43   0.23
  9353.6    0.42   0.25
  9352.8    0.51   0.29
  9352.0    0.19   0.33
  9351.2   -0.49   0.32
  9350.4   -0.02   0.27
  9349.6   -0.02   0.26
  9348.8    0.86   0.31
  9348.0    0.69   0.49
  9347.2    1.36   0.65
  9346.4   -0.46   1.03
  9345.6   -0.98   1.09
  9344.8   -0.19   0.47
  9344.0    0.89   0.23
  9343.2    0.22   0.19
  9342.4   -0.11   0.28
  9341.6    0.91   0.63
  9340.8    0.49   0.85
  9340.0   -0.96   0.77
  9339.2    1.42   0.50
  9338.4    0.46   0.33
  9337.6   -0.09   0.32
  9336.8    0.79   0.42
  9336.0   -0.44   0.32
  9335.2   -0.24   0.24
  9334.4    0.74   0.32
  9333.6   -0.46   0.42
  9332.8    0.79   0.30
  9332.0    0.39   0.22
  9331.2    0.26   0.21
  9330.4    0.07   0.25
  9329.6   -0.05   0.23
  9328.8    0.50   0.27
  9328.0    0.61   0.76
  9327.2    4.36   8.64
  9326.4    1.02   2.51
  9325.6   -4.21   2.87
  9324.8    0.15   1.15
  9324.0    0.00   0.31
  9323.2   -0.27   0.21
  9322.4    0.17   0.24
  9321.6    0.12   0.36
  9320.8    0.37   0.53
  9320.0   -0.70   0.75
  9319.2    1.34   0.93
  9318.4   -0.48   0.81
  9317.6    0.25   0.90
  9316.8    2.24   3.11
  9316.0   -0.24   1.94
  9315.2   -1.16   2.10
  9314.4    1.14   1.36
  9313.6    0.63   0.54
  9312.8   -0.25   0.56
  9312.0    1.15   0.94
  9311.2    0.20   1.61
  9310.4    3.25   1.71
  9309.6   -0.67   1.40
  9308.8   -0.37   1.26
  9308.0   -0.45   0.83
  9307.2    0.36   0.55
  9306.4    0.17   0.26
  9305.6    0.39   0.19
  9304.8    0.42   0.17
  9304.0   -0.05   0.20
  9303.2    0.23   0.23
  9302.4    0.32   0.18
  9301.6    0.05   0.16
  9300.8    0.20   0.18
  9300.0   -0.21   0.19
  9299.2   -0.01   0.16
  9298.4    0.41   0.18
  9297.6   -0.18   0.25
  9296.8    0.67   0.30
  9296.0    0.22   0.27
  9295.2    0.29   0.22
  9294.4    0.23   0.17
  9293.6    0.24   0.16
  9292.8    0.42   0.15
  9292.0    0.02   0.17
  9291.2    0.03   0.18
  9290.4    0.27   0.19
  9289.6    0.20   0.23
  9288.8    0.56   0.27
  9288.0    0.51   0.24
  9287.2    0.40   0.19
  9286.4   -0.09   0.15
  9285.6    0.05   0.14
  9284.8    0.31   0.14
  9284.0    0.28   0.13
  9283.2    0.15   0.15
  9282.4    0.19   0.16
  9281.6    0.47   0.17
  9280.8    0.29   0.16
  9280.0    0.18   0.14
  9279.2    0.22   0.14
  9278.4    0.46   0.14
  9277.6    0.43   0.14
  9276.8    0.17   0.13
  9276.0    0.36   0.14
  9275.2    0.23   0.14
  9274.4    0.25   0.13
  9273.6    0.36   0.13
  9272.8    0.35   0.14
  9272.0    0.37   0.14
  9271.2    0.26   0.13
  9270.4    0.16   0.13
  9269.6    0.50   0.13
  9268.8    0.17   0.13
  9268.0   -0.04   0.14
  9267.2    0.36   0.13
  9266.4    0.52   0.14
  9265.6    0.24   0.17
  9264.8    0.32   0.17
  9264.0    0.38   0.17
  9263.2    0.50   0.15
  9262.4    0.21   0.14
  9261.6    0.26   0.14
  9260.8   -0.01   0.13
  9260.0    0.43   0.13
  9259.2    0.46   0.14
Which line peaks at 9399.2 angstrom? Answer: Hbeta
